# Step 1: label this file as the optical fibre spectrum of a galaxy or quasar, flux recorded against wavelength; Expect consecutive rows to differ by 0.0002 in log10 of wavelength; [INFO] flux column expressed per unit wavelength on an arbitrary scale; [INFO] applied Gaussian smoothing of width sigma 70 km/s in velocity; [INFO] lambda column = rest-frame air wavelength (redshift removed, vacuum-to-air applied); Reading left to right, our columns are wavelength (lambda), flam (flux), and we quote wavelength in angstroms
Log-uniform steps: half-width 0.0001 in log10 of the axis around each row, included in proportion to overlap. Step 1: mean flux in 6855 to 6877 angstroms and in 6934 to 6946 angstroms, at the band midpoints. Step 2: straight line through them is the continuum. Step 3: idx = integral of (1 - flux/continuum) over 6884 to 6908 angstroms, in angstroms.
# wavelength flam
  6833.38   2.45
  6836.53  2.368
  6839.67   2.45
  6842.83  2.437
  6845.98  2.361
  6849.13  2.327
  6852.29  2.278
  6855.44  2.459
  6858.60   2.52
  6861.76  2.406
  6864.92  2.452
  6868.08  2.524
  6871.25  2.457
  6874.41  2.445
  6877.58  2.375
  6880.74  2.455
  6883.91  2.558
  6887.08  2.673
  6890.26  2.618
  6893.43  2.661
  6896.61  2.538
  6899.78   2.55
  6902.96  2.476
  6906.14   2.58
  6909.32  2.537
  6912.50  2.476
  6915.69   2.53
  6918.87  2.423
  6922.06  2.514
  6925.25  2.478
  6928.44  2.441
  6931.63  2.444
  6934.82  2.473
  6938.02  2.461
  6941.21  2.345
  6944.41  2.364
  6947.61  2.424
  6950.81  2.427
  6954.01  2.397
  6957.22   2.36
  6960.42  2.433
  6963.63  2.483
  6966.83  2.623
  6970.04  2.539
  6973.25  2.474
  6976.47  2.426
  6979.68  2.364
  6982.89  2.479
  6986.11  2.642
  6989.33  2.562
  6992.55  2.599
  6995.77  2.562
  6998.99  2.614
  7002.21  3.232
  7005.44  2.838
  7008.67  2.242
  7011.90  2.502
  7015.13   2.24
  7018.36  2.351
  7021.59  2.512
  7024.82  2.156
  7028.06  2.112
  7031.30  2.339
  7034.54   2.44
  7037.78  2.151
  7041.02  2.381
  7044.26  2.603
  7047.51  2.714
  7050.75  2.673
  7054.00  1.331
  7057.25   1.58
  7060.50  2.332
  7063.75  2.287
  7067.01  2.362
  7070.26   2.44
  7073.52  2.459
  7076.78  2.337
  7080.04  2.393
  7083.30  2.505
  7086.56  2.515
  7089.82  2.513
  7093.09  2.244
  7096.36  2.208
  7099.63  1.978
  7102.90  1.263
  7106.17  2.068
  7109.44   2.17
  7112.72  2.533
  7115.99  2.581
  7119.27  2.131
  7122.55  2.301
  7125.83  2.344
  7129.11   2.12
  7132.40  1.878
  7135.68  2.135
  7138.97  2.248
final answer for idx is -1.4 angstroms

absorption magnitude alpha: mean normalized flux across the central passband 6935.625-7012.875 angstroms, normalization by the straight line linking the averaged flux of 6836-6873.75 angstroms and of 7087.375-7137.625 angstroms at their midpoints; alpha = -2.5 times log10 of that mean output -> -0.10 mag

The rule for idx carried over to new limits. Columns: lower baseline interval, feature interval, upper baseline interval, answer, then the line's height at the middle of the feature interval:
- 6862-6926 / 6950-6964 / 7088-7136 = 0.00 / 2.41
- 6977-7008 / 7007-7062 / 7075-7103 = 4.50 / 2.48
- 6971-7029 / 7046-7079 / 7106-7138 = 1.54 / 2.36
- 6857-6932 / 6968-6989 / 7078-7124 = -0.83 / 2.4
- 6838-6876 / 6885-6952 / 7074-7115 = -3.36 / 2.38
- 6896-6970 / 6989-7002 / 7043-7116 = -1.52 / 2.38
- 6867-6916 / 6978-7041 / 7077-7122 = -2.67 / 2.37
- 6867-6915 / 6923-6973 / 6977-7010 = 2.45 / 2.57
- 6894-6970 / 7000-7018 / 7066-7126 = -1.59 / 2.38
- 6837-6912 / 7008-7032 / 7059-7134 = 0.29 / 2.34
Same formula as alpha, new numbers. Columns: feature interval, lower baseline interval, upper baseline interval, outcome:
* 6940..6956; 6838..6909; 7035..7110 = 0.001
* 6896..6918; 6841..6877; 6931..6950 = -0.046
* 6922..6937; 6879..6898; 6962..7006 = 0.053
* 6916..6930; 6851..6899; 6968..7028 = 0.014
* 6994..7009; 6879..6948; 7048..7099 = -0.151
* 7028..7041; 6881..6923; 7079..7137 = 0.019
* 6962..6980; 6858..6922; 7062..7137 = -0.036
